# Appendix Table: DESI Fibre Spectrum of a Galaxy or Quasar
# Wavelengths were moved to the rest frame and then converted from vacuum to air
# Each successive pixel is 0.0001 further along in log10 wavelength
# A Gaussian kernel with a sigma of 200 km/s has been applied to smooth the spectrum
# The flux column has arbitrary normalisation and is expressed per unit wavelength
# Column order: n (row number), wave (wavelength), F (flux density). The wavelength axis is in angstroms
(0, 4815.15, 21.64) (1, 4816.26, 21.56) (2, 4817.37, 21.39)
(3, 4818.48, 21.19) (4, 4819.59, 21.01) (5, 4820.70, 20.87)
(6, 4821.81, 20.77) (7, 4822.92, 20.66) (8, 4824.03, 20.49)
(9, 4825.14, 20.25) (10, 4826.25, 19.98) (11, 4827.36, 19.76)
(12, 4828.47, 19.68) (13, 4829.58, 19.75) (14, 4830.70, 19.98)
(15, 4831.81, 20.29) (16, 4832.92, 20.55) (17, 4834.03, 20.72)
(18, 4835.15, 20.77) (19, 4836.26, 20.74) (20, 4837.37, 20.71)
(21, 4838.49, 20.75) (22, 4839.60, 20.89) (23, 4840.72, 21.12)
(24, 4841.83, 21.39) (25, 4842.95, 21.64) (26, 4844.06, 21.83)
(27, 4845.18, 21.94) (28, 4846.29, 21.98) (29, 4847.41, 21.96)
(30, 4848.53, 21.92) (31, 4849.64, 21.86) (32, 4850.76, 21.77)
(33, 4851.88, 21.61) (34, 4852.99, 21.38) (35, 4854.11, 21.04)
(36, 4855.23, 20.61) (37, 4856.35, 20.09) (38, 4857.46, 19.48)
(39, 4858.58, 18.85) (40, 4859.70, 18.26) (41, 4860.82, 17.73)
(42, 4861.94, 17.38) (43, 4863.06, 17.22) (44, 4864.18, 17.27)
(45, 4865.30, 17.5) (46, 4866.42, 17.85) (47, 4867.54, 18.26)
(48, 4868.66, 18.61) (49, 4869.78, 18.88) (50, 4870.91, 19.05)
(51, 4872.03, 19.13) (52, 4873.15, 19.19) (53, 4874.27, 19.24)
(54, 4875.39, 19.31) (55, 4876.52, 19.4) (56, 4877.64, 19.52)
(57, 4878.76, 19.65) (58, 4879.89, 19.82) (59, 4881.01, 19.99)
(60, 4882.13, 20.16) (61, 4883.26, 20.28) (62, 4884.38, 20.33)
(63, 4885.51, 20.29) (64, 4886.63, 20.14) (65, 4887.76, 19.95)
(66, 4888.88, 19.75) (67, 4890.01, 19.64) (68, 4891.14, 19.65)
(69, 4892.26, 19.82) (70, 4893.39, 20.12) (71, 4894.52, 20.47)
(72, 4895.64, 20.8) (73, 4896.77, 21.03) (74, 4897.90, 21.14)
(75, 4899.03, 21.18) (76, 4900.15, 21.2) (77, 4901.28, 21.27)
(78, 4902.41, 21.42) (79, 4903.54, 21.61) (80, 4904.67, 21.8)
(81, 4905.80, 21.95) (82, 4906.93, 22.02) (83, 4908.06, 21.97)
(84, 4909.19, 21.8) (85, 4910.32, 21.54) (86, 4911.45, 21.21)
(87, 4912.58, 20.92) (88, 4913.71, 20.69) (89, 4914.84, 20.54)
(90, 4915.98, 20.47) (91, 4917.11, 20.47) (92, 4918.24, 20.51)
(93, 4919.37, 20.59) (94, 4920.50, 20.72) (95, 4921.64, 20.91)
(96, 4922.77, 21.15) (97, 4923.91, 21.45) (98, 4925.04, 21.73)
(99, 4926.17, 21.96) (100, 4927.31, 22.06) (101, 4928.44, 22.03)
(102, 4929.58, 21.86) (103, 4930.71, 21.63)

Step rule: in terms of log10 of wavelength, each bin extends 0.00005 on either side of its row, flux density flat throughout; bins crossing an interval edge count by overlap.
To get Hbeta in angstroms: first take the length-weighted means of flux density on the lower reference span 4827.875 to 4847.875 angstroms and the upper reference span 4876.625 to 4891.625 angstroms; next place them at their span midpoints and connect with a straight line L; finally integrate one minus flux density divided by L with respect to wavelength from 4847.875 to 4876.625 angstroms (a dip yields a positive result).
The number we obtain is 1.48 angstroms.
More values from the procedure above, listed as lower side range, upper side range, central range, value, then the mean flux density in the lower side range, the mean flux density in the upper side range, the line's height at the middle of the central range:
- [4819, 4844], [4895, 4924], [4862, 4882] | 2.00 angstroms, 20.6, 21.2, 20.9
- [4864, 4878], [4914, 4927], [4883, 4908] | -1.14 angstroms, 18.7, 21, 19.8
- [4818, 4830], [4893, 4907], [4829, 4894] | 2.57 angstroms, 20.4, 21.2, 20.8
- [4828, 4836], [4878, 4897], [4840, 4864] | -0.32 angstroms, 20.3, 20.1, 20.2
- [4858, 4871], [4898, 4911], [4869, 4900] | -0.20 angstroms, 18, 21.6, 19.8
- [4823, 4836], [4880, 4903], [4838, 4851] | -0.84 angstroms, 20.2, 20.4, 20.3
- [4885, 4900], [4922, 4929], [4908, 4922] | 0.24 angstroms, 20.3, 21.7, 21.3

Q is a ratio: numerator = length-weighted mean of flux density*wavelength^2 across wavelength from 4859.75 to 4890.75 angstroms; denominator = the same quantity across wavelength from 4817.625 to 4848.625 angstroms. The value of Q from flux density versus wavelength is 0.93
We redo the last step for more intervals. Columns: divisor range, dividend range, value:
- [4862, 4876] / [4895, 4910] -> 1.18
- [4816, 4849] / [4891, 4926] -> 1.04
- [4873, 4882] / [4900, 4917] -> 1.10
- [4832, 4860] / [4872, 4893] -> 0.96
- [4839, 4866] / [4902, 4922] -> 1.07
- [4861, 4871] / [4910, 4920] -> 1.18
